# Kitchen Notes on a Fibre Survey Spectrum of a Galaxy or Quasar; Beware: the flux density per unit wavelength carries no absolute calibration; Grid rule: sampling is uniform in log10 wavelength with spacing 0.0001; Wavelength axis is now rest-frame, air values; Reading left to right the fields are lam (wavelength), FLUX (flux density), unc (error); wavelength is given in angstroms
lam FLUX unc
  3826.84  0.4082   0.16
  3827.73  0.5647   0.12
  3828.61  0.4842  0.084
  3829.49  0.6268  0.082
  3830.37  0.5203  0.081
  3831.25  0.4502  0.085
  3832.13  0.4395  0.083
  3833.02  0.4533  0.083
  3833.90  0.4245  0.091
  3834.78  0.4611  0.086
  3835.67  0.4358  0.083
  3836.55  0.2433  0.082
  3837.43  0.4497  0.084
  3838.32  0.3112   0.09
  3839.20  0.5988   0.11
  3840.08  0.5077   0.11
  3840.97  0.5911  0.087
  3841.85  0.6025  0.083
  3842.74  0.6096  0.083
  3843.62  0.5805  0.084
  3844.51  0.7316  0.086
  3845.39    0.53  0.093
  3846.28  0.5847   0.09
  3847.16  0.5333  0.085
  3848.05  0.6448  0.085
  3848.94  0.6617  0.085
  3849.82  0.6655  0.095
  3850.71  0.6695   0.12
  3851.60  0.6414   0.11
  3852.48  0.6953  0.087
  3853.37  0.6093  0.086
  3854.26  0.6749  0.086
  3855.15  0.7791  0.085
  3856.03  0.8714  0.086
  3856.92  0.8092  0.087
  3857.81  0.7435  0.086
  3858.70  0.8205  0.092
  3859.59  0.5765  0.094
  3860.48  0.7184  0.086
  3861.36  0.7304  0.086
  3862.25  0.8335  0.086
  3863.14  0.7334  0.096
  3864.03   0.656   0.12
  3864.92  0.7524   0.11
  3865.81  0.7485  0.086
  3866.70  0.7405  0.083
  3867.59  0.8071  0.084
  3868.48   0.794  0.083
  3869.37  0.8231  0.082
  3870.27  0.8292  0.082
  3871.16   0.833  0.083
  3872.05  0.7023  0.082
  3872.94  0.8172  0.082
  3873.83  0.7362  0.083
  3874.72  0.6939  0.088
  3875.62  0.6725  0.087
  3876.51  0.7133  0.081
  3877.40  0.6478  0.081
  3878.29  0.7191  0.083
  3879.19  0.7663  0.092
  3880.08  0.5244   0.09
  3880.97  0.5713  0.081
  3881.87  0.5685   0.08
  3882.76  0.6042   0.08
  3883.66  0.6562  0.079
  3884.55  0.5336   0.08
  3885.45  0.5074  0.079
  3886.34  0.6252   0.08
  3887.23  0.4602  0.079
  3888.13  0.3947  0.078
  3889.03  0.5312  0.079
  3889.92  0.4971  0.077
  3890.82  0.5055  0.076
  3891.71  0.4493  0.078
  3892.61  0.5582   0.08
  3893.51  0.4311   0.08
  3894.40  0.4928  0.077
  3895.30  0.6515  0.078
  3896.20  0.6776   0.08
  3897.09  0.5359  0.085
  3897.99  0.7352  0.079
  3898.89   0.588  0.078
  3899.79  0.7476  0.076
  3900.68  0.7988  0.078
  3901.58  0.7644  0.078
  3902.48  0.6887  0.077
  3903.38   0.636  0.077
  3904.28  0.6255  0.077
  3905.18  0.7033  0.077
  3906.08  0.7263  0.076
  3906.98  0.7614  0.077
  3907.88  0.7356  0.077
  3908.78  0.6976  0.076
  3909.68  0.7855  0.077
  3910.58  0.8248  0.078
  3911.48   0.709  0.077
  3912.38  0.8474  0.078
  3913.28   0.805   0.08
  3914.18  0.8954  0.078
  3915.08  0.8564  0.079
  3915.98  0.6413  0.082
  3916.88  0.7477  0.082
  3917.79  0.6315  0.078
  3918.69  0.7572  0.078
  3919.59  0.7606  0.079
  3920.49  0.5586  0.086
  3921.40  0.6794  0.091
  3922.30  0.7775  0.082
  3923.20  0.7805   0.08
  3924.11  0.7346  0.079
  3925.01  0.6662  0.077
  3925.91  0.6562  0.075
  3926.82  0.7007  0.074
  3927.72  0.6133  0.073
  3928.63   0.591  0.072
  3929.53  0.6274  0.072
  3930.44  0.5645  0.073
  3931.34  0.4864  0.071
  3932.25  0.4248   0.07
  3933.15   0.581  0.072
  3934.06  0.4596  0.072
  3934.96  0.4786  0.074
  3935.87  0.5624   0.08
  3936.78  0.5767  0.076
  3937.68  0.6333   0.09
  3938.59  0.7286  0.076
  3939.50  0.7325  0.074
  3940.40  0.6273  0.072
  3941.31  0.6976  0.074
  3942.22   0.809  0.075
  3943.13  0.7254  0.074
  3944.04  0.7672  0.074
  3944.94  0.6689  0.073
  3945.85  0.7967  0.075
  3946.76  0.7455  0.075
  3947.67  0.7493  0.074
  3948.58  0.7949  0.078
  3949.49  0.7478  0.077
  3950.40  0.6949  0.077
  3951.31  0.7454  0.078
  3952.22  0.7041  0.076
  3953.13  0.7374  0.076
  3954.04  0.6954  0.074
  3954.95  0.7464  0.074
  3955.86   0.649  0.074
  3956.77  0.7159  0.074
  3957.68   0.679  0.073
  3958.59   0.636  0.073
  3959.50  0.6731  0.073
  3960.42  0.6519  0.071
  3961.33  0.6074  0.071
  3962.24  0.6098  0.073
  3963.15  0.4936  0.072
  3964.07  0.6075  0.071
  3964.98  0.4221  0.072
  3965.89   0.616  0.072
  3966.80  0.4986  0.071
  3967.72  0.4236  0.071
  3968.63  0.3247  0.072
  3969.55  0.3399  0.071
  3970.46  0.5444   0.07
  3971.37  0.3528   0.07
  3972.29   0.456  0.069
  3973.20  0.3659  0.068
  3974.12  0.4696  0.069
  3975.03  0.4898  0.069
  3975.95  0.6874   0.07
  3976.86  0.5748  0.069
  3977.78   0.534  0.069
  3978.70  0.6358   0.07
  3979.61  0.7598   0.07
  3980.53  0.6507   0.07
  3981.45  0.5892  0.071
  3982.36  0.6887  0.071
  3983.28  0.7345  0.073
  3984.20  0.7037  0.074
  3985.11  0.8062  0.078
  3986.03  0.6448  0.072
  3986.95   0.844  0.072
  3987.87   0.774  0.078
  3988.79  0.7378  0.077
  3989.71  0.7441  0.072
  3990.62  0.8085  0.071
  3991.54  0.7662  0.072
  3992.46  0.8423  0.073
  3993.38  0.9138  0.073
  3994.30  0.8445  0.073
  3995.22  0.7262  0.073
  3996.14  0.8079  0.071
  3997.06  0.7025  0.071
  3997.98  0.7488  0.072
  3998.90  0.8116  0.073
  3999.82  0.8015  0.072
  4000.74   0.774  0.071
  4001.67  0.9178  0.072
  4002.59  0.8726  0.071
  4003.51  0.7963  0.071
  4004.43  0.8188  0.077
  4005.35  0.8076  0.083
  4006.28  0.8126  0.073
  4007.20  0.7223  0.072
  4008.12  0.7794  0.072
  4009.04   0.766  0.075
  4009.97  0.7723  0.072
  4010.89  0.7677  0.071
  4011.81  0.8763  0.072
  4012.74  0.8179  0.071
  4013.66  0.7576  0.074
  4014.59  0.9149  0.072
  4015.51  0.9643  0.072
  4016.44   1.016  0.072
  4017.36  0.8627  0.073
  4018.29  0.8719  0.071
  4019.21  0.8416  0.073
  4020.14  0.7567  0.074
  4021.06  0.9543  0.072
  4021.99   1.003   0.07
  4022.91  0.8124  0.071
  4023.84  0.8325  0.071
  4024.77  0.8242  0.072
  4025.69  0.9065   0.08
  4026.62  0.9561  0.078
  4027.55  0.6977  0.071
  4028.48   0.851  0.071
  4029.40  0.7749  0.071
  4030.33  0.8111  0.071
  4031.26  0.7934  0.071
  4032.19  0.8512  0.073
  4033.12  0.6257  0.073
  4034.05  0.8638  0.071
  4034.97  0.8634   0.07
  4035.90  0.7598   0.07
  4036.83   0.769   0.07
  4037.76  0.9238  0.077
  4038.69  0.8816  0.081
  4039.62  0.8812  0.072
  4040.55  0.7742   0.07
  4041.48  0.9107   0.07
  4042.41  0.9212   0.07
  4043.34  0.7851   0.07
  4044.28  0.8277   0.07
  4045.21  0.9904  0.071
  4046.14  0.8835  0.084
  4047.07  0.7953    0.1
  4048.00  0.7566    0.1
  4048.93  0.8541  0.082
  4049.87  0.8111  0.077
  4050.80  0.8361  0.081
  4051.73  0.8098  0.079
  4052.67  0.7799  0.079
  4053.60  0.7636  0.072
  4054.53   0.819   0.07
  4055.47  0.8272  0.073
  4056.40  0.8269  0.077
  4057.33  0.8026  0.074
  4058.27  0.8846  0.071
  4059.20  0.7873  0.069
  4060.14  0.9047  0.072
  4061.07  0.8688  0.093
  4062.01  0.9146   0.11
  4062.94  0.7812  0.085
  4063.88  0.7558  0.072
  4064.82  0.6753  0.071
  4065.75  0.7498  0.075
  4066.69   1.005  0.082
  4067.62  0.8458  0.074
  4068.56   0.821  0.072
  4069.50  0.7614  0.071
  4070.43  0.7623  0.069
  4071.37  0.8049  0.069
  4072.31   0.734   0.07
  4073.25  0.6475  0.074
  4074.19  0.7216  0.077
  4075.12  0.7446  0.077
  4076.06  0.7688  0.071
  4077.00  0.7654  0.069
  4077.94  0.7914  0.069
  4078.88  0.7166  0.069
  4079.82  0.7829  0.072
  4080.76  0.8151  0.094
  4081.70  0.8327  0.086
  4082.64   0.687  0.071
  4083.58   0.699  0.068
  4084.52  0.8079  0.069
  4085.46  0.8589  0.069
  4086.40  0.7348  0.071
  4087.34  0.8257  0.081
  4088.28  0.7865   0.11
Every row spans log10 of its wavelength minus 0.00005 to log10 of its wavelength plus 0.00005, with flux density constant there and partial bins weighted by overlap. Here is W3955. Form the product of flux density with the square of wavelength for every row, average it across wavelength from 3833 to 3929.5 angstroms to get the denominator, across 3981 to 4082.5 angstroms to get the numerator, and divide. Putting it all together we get 1.3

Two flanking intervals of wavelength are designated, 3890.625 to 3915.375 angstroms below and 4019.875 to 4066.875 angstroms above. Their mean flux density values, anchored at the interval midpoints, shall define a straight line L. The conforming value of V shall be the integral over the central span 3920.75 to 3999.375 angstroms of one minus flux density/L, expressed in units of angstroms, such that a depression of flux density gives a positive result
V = 9.8 angstroms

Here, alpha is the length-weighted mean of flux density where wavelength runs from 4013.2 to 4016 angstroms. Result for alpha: 0.879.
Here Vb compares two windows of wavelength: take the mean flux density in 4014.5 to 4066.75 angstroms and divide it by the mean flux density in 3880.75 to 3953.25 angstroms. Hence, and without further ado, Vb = 1.3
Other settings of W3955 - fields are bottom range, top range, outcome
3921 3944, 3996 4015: 1.30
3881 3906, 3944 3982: 1.06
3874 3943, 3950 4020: 1.13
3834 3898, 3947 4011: 1.14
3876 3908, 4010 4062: 1.47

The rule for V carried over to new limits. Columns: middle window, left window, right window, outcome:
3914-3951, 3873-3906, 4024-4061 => 0.0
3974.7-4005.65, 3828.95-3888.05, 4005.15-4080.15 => 0.9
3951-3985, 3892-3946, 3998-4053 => 7.1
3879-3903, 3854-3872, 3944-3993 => 4.8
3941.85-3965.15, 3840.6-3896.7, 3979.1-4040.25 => 1.8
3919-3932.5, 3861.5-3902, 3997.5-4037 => 1.2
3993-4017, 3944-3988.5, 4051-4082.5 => -4.4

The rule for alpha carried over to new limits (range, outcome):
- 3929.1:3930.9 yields 0.595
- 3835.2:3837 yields 0.342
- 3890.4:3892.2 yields 0.479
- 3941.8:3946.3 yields 0.753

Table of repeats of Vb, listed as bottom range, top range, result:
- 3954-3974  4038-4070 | 1.53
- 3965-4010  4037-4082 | 1.19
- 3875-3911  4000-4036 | 1.33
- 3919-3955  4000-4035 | 1.24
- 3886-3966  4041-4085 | 1.22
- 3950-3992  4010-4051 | 1.36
